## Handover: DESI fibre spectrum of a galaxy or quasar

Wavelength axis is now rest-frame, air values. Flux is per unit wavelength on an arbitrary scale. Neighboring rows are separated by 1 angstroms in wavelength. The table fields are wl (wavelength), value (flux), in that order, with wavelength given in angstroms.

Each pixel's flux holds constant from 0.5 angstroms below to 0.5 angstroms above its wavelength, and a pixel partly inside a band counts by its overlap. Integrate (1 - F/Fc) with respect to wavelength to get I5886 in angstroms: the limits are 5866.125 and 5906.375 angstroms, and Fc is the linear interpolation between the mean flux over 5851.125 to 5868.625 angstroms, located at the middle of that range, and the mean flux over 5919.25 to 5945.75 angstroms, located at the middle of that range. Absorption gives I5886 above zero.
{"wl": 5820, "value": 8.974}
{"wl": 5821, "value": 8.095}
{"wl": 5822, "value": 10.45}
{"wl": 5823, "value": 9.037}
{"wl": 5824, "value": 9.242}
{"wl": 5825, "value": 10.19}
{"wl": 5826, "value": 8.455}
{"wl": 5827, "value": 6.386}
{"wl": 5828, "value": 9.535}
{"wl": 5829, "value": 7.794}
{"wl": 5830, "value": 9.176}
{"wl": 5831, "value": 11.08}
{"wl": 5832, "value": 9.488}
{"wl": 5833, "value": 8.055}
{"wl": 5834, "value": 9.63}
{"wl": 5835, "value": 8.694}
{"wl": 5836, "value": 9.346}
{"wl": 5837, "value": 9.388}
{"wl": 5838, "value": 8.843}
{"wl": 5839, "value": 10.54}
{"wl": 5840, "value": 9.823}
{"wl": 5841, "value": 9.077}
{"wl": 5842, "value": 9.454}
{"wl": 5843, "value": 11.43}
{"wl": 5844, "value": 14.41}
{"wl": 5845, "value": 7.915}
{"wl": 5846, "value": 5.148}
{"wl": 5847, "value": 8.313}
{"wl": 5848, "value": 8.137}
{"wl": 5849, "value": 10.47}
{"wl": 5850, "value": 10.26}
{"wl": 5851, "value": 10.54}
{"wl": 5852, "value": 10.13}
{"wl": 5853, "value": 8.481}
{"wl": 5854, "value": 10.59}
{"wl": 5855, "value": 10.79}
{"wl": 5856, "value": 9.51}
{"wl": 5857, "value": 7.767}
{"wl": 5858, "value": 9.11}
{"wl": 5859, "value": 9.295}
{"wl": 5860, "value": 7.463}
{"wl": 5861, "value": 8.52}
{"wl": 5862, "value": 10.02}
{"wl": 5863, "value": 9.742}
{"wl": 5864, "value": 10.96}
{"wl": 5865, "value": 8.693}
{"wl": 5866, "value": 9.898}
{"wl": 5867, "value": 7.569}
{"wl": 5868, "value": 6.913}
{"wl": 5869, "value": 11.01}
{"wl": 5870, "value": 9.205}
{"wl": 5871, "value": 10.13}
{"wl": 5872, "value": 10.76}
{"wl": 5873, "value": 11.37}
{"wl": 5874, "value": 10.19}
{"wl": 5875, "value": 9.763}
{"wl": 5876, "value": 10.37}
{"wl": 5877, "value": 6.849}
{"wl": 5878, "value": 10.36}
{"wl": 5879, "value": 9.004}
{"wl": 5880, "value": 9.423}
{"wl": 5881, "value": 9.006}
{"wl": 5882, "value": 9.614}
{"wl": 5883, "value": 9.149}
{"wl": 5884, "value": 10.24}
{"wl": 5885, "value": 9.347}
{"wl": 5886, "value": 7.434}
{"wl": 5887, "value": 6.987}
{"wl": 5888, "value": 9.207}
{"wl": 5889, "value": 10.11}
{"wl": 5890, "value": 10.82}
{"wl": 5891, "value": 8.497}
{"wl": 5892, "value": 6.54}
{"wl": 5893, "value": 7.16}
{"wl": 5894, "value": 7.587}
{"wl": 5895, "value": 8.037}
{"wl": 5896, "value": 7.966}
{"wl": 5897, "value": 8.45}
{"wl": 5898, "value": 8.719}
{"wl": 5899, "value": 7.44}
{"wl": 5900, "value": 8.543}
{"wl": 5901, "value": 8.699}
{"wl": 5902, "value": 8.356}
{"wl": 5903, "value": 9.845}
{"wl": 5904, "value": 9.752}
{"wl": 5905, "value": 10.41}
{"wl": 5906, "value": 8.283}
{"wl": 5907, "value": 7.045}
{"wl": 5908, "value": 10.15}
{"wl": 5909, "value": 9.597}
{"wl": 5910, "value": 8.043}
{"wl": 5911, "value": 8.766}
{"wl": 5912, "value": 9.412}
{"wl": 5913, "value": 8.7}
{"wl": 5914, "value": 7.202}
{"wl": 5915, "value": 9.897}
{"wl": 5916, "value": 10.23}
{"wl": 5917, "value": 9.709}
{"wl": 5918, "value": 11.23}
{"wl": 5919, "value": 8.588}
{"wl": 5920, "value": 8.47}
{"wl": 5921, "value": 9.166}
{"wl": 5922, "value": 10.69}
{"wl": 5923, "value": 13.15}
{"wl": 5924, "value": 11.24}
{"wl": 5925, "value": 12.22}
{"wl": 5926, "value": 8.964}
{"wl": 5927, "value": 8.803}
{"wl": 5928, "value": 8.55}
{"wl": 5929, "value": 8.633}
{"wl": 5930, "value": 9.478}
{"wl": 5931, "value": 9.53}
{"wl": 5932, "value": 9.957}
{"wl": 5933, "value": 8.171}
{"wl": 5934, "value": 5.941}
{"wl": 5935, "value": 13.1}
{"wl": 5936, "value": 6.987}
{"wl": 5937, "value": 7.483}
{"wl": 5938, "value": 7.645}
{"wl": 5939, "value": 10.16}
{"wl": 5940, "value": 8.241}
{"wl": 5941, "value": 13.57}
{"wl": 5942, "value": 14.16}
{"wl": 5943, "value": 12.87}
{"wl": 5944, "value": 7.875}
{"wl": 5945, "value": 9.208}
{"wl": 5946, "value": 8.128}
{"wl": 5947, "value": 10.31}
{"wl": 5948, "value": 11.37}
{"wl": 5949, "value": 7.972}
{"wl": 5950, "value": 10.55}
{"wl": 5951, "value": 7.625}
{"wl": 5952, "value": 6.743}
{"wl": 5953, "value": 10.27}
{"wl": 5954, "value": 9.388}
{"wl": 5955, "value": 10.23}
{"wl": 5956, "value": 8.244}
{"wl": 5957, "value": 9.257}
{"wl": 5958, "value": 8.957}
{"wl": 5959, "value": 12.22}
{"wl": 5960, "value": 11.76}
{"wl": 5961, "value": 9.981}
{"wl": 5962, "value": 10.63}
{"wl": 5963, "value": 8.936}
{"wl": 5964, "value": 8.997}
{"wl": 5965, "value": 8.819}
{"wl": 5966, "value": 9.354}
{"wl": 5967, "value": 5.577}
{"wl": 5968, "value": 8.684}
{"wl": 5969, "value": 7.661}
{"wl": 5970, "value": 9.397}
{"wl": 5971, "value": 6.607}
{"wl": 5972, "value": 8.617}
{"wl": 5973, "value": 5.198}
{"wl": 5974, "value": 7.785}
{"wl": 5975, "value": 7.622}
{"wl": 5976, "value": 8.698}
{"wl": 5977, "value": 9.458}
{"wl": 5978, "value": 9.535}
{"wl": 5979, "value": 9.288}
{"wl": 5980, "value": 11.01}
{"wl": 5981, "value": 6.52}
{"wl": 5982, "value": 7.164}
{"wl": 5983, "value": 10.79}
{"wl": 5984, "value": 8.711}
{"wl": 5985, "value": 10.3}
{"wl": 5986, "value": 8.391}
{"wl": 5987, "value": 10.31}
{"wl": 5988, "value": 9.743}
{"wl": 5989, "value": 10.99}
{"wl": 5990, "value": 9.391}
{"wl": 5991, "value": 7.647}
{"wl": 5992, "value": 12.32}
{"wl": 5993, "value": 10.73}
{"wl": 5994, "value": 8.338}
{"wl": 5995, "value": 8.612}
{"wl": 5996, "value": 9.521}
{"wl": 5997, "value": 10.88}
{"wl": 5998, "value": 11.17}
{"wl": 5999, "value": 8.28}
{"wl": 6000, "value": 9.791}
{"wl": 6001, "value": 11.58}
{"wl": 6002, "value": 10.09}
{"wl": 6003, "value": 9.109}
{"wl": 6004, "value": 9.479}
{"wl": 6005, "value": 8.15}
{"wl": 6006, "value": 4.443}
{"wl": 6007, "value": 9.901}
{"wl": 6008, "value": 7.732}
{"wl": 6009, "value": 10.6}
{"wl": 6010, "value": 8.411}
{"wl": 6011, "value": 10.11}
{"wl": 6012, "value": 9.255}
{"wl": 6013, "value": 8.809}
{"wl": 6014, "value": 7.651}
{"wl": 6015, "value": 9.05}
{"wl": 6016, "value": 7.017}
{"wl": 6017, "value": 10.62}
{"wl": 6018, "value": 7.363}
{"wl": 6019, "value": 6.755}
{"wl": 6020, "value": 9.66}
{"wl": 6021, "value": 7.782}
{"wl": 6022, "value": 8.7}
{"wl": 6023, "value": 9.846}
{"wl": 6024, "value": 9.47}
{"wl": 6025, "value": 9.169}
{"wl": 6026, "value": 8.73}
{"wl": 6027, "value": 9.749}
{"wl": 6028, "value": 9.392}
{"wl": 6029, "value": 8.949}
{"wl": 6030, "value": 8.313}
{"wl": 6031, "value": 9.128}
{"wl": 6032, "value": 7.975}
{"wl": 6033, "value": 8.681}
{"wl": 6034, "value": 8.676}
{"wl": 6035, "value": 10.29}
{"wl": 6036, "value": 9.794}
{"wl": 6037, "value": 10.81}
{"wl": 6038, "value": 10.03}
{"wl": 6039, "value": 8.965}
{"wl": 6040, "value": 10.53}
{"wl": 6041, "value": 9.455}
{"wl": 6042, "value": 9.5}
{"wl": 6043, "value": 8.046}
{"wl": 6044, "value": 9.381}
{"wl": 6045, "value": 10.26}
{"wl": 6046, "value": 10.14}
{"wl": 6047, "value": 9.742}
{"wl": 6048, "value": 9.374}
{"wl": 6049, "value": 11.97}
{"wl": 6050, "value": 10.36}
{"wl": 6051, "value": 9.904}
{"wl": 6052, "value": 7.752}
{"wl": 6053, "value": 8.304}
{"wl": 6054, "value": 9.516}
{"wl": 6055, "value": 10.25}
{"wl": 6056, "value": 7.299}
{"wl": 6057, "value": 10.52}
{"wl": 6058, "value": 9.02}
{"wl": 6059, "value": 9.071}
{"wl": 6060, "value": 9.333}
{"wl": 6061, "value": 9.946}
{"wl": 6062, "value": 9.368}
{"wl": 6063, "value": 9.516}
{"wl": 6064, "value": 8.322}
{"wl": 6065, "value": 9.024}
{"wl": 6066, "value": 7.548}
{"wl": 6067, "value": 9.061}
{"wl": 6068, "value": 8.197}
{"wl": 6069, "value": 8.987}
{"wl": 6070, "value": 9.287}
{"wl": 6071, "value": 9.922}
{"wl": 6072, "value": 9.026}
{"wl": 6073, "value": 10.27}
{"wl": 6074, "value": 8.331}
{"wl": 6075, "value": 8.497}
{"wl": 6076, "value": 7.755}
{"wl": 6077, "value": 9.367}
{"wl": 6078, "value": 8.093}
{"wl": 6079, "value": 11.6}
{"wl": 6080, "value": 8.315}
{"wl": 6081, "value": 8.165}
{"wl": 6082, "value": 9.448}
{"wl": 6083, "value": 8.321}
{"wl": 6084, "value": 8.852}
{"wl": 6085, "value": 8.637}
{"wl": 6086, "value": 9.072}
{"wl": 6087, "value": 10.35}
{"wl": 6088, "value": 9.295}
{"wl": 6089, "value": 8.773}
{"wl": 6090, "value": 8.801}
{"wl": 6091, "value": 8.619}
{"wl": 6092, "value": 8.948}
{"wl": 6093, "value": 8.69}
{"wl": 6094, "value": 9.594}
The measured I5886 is 1.7 angstroms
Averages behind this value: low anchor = 9.19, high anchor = 9.75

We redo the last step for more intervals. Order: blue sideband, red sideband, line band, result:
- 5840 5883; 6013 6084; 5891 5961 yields 0.4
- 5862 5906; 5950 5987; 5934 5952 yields -1.4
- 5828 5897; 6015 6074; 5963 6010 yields 1.2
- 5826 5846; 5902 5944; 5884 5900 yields 1.9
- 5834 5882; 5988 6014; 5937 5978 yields 0.9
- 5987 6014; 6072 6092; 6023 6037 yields 0.1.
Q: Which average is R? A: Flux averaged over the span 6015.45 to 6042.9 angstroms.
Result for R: 9.07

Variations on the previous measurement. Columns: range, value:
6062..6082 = 8.93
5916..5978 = 9.33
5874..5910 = 8.83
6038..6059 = 9.52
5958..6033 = 9.03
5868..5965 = 9.35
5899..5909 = 8.96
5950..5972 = 9.04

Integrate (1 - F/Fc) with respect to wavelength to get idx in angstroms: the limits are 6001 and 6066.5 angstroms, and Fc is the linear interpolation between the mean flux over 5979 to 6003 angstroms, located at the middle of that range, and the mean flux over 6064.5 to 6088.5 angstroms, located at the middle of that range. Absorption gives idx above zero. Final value 1.2 angstroms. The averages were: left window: 9.64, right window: 8.98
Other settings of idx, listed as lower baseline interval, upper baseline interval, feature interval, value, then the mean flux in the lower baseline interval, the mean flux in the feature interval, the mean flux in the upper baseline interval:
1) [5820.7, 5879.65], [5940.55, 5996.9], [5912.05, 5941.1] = -0.3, 9.38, 9.45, 9.33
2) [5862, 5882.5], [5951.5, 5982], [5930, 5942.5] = -0.7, 9.55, 9.57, 8.82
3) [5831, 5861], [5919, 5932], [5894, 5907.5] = 1.6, 9.4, 8.54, 9.86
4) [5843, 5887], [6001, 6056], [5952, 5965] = -0.7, 9.39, 9.74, 9.14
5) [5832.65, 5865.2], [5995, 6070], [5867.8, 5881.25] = -0.4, 9.42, 9.67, 9.18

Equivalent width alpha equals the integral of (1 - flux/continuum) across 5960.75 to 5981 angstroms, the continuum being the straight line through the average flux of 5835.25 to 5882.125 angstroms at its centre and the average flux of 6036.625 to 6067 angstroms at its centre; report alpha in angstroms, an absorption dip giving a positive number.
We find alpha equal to 2.0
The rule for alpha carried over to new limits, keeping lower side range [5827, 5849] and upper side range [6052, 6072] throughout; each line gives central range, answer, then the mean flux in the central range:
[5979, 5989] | -0.21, 9.31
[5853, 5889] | -0.36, 9.32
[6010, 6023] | 0.69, 8.61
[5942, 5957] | -0.57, 9.5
